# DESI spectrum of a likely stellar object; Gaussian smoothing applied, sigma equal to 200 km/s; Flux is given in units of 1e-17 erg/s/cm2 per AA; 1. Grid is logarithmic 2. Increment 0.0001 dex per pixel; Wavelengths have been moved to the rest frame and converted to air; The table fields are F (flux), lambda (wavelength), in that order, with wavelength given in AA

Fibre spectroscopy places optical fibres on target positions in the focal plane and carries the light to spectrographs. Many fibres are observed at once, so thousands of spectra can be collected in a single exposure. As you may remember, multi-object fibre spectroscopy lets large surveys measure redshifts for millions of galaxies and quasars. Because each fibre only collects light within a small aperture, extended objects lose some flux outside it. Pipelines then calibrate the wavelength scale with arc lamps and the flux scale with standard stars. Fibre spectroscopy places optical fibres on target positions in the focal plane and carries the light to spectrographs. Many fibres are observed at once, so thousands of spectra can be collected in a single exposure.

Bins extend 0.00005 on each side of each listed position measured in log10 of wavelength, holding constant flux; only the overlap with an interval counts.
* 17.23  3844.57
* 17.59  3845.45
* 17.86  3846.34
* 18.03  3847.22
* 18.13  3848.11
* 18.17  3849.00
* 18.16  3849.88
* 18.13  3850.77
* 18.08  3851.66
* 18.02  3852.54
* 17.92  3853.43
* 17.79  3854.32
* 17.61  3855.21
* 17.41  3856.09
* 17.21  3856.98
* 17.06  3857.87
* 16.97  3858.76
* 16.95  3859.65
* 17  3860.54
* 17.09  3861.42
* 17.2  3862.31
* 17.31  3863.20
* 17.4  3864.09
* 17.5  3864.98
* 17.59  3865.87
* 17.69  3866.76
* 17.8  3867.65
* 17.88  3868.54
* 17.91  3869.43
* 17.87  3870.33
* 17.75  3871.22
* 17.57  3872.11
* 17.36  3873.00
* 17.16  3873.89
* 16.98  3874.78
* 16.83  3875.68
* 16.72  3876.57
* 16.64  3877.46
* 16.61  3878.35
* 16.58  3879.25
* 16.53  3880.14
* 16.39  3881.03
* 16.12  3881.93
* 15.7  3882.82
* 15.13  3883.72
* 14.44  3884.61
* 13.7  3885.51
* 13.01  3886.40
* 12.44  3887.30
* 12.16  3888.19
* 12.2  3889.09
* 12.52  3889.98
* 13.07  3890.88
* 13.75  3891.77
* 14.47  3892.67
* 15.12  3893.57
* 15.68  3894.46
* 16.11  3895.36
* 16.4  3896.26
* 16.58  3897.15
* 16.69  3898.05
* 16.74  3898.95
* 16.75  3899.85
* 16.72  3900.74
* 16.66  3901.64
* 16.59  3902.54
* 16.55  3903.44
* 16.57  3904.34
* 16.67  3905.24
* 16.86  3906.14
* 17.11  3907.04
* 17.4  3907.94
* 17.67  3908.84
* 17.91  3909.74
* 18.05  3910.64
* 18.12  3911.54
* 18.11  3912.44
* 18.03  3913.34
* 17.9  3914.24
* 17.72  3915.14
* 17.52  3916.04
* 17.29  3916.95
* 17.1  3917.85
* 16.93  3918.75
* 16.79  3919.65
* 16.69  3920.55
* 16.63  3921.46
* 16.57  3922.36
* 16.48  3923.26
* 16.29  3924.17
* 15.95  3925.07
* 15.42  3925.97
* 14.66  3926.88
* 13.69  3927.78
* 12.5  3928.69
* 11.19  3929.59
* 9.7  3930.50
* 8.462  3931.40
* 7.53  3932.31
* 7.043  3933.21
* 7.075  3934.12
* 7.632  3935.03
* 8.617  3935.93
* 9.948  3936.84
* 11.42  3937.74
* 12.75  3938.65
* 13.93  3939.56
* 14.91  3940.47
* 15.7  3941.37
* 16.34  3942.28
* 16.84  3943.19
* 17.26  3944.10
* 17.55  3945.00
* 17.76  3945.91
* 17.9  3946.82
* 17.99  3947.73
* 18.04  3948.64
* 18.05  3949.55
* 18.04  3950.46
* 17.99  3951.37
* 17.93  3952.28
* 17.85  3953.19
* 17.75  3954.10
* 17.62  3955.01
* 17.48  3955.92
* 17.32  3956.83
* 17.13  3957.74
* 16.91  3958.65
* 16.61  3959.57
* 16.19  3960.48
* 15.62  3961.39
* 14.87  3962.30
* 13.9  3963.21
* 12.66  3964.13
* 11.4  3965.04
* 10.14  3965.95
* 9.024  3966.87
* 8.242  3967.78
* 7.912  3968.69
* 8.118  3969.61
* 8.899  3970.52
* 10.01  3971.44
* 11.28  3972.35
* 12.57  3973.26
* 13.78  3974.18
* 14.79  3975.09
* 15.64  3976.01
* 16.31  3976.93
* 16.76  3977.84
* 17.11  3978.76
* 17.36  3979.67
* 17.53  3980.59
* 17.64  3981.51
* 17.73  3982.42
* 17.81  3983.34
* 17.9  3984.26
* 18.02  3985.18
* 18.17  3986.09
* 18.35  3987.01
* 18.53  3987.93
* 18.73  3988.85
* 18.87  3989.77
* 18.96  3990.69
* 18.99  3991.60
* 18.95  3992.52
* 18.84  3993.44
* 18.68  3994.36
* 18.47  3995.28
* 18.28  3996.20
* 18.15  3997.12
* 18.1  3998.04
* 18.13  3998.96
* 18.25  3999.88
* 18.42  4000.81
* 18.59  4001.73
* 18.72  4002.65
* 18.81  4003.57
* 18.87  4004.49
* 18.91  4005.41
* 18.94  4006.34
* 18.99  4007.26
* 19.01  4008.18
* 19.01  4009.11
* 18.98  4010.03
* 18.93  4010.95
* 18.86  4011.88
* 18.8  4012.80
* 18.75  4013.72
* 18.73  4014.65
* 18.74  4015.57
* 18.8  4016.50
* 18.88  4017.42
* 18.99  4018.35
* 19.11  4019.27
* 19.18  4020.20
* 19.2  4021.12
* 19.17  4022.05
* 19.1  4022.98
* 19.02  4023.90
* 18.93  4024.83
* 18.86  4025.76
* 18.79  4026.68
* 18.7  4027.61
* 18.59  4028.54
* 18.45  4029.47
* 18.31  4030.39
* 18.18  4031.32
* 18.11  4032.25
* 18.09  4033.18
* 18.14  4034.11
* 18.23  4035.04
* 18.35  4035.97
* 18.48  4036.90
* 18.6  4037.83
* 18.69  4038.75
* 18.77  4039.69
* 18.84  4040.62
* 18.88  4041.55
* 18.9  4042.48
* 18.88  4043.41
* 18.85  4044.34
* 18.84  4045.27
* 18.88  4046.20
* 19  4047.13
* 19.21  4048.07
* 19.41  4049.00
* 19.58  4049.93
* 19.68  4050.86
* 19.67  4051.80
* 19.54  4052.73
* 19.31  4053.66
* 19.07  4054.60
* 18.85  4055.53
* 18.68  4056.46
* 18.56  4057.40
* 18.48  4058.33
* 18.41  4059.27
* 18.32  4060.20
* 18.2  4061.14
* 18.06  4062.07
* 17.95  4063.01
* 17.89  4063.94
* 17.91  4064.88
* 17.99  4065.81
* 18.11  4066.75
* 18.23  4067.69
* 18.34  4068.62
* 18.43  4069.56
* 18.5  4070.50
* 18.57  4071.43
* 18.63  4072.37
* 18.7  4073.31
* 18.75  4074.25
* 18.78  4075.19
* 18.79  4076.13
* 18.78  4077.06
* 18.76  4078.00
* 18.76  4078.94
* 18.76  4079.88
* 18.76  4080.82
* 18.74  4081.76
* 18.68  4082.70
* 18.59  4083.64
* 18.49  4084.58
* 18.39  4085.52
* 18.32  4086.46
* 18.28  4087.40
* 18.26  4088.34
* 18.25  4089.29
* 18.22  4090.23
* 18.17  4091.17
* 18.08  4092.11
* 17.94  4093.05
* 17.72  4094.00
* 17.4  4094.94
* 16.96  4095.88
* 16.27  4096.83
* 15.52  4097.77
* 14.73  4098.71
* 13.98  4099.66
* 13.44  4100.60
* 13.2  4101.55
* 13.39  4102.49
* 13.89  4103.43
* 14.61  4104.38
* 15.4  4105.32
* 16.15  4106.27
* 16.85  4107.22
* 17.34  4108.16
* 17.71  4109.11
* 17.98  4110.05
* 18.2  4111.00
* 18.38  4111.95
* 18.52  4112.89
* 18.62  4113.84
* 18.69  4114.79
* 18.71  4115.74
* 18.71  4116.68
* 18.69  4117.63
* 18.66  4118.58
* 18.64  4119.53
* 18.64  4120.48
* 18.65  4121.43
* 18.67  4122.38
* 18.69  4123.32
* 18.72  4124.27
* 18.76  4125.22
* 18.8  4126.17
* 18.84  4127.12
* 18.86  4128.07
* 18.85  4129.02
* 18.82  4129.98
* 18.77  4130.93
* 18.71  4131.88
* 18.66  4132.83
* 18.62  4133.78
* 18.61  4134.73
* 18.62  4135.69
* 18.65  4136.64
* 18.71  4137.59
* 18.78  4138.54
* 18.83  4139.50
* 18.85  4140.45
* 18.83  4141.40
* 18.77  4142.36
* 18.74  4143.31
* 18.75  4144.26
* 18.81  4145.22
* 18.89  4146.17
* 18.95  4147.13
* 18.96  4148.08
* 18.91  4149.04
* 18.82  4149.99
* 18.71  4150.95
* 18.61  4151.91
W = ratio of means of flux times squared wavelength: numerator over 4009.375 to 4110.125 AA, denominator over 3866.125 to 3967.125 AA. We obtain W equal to 1.26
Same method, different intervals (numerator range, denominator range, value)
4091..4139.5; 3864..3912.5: 1.21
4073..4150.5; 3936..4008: 1.19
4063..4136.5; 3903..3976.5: 1.31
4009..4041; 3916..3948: 1.40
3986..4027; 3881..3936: 1.32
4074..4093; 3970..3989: 1.23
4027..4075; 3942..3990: 1.24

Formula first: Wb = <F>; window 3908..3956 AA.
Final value 15.3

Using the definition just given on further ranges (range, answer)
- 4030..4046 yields 18.5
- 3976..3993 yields 17.9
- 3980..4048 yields 18.6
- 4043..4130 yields 18.1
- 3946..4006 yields 16.4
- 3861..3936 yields 15.6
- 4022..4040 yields 18.6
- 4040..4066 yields 18.8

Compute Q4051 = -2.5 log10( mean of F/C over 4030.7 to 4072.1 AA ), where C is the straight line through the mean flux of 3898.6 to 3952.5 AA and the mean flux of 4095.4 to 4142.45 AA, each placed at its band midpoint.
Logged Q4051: -0.11 mag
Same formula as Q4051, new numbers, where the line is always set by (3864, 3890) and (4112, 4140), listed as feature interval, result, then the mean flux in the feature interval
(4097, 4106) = 0.272 mag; 14.4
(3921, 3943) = 0.307 mag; 12.6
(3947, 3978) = 0.167 mag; 14.6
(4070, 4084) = -0.030 mag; 18.7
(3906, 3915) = -0.082 mag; 17.8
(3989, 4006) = -0.075 mag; 18.6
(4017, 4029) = -0.079 mag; 19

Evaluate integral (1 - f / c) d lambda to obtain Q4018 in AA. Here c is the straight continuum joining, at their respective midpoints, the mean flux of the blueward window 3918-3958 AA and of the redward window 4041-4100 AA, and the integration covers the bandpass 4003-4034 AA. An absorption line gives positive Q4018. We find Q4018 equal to -3.4 AA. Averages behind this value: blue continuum 14.8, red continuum 18.4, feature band 18.8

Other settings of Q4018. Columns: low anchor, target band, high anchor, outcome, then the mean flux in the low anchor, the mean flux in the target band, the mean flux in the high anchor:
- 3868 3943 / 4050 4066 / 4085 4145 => -1.48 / 15.2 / 18.7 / 17.8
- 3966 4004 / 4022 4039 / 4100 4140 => -1.85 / 16.2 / 18.6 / 17.8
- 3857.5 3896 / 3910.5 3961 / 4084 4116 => 2.85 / 16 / 15.4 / 16.9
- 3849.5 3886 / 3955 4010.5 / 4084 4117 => 2.28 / 17.1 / 16.3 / 17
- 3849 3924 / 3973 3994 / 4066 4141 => -0.24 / 16.6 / 17.4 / 17.9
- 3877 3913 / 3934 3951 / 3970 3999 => 1.64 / 15.8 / 14.8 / 16.8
